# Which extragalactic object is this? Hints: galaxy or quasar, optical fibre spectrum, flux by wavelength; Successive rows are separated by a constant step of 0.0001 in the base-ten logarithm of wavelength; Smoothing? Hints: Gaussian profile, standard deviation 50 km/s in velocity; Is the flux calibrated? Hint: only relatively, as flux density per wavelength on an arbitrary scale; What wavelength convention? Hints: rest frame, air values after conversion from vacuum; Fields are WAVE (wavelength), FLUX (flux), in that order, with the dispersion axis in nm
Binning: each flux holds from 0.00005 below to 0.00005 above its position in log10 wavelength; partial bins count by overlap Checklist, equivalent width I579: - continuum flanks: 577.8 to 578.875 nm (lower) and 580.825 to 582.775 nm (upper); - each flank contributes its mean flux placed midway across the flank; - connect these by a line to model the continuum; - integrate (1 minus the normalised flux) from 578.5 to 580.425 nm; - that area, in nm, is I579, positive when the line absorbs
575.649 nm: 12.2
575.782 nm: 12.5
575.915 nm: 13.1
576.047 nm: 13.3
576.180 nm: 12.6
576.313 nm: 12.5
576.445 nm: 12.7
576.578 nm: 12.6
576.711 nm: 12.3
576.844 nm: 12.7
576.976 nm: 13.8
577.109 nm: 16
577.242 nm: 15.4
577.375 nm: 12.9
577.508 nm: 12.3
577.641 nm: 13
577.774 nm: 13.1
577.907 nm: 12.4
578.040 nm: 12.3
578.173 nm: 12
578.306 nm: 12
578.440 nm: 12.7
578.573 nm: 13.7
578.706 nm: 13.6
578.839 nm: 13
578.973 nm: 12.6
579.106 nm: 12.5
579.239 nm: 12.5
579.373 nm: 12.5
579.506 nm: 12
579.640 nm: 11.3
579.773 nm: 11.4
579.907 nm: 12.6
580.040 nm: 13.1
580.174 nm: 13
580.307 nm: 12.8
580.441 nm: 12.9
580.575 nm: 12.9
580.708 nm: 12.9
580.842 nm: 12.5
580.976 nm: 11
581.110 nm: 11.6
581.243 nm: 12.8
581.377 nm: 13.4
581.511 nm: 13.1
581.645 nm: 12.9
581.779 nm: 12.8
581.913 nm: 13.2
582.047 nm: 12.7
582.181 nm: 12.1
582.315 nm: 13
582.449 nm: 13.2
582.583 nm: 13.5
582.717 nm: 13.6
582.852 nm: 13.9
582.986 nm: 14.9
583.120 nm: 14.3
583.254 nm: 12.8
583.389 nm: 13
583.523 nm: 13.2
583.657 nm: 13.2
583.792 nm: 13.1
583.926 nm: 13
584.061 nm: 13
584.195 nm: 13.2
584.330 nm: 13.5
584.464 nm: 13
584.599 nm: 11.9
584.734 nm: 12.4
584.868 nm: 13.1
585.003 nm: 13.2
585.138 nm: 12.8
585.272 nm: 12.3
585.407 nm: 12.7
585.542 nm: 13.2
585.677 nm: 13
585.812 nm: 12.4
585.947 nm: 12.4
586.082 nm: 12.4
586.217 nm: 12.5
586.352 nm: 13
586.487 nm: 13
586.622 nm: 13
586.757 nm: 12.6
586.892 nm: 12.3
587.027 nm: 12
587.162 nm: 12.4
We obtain 0.017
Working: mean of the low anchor 12.7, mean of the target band 12.6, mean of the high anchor 12.8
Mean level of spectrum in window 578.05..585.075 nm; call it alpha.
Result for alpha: 12.8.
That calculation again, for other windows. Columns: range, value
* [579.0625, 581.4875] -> 12.4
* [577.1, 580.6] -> 12.8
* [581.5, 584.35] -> 13.2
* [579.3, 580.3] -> 12.3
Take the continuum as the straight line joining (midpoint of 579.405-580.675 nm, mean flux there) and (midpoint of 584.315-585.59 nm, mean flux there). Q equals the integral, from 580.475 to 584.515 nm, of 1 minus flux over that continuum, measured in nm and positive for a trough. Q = -0.13 nm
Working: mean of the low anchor 12.5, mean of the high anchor 12.8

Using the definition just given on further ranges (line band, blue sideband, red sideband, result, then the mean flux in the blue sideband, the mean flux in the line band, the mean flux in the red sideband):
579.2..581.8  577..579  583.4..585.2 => 0.12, 13.2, 12.5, 13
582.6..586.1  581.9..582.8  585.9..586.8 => -0.05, 13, 13.1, 12.7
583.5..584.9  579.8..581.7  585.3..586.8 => -0.03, 12.7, 13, 12.7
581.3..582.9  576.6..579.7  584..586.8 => -0.03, 12.9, 13.1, 12.8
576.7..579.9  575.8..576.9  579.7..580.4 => -0.05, 12.7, 12.8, 12.6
